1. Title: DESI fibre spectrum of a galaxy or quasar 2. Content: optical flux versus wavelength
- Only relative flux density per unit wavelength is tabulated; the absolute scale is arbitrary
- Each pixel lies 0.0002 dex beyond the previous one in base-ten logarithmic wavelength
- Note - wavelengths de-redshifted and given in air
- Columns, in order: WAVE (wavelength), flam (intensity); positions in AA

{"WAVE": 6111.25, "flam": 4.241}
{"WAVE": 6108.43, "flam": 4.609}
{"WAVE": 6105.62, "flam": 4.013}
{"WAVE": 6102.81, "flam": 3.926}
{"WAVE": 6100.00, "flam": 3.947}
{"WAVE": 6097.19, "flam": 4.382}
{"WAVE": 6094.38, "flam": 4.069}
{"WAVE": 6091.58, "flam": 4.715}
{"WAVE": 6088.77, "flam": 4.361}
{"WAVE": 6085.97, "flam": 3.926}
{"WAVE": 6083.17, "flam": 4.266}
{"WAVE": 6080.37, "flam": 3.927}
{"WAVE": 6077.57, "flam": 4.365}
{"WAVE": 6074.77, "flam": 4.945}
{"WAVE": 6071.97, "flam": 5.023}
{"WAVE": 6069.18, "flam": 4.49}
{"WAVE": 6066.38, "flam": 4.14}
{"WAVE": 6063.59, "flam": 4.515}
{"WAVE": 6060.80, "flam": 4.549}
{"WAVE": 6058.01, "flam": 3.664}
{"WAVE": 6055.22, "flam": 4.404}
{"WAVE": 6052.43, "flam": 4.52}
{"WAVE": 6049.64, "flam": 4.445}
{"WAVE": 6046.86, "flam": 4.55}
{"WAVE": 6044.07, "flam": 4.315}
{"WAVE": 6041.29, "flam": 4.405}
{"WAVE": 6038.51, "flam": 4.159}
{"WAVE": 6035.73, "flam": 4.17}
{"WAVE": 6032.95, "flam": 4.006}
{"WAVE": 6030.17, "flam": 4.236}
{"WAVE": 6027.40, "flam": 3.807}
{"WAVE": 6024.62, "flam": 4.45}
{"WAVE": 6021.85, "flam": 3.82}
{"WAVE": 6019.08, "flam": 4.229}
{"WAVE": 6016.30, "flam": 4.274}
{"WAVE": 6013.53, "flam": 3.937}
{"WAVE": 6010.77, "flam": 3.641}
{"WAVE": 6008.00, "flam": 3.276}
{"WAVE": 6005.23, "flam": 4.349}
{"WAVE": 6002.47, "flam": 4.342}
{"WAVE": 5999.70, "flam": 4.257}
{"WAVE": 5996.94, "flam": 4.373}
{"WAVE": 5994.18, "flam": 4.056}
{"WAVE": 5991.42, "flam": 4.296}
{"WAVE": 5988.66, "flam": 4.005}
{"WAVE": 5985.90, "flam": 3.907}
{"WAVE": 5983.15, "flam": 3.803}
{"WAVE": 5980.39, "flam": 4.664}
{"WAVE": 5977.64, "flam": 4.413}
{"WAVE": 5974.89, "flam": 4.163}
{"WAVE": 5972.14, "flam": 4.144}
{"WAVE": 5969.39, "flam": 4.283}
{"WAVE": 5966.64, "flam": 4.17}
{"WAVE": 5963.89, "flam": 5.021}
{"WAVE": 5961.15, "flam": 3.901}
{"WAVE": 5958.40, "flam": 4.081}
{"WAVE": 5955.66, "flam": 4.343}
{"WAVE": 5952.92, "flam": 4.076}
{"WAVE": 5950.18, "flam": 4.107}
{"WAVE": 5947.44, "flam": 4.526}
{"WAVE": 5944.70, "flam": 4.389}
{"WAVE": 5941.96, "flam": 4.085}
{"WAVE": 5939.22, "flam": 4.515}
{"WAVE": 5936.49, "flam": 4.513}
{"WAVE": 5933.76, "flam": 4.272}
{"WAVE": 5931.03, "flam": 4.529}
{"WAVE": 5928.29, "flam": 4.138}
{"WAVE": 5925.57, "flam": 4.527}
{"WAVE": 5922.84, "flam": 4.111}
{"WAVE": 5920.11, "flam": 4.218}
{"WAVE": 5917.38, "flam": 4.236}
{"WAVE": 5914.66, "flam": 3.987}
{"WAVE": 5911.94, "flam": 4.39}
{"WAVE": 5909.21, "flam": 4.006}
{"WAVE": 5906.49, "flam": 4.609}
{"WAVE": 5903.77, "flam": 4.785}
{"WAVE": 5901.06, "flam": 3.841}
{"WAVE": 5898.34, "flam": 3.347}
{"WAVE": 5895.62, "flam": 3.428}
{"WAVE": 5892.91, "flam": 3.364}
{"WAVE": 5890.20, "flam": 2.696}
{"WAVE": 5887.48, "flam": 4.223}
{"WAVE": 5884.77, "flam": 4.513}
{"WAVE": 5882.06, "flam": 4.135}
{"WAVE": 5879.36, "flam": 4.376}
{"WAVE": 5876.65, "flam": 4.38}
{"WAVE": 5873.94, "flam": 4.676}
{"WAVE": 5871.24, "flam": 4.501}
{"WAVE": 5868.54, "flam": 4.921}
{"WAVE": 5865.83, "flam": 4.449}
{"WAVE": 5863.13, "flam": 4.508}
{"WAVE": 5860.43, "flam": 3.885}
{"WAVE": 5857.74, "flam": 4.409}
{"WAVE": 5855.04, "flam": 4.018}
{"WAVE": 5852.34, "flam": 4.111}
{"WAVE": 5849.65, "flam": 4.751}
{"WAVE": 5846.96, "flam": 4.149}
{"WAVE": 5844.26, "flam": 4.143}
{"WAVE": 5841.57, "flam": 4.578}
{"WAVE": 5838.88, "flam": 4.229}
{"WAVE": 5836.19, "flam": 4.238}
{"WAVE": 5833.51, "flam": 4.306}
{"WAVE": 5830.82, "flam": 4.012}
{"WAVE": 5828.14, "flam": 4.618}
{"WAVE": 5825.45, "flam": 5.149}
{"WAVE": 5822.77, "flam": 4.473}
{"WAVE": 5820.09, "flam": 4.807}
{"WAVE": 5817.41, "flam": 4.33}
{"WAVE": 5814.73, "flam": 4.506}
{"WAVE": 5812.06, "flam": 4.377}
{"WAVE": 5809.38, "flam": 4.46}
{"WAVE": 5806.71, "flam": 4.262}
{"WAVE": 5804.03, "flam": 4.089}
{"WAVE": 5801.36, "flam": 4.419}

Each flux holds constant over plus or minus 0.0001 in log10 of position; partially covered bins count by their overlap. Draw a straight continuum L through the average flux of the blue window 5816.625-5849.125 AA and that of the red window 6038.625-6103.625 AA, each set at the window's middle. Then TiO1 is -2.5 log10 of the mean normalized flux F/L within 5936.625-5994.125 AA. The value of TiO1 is 0.034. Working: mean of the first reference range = 4.43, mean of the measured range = 4.25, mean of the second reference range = 4.34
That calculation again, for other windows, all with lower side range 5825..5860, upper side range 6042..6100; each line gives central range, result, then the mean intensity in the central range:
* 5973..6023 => 0.07 mag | 4.1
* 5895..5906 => 0.11 mag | 3.94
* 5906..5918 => 0.03 mag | 4.22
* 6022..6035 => 0.07 mag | 4.1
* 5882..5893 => 0.15 mag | 3.79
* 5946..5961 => 0.04 mag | 4.2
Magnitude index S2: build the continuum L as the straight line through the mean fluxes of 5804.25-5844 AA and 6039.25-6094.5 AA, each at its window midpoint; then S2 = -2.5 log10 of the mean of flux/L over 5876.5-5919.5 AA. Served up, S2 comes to 0.10 mag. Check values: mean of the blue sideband 4.43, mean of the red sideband 4.38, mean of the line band 4.01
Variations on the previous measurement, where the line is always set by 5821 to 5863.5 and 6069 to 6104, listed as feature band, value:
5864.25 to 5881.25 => -0.046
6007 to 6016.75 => 0.156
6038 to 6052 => -0.016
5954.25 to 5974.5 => 0.017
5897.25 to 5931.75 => 0.034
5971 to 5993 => 0.042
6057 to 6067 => 0.022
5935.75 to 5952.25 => 0.001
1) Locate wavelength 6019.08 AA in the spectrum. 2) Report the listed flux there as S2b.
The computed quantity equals 4.229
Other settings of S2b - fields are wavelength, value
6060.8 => 4.549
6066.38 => 4.14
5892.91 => 3.364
